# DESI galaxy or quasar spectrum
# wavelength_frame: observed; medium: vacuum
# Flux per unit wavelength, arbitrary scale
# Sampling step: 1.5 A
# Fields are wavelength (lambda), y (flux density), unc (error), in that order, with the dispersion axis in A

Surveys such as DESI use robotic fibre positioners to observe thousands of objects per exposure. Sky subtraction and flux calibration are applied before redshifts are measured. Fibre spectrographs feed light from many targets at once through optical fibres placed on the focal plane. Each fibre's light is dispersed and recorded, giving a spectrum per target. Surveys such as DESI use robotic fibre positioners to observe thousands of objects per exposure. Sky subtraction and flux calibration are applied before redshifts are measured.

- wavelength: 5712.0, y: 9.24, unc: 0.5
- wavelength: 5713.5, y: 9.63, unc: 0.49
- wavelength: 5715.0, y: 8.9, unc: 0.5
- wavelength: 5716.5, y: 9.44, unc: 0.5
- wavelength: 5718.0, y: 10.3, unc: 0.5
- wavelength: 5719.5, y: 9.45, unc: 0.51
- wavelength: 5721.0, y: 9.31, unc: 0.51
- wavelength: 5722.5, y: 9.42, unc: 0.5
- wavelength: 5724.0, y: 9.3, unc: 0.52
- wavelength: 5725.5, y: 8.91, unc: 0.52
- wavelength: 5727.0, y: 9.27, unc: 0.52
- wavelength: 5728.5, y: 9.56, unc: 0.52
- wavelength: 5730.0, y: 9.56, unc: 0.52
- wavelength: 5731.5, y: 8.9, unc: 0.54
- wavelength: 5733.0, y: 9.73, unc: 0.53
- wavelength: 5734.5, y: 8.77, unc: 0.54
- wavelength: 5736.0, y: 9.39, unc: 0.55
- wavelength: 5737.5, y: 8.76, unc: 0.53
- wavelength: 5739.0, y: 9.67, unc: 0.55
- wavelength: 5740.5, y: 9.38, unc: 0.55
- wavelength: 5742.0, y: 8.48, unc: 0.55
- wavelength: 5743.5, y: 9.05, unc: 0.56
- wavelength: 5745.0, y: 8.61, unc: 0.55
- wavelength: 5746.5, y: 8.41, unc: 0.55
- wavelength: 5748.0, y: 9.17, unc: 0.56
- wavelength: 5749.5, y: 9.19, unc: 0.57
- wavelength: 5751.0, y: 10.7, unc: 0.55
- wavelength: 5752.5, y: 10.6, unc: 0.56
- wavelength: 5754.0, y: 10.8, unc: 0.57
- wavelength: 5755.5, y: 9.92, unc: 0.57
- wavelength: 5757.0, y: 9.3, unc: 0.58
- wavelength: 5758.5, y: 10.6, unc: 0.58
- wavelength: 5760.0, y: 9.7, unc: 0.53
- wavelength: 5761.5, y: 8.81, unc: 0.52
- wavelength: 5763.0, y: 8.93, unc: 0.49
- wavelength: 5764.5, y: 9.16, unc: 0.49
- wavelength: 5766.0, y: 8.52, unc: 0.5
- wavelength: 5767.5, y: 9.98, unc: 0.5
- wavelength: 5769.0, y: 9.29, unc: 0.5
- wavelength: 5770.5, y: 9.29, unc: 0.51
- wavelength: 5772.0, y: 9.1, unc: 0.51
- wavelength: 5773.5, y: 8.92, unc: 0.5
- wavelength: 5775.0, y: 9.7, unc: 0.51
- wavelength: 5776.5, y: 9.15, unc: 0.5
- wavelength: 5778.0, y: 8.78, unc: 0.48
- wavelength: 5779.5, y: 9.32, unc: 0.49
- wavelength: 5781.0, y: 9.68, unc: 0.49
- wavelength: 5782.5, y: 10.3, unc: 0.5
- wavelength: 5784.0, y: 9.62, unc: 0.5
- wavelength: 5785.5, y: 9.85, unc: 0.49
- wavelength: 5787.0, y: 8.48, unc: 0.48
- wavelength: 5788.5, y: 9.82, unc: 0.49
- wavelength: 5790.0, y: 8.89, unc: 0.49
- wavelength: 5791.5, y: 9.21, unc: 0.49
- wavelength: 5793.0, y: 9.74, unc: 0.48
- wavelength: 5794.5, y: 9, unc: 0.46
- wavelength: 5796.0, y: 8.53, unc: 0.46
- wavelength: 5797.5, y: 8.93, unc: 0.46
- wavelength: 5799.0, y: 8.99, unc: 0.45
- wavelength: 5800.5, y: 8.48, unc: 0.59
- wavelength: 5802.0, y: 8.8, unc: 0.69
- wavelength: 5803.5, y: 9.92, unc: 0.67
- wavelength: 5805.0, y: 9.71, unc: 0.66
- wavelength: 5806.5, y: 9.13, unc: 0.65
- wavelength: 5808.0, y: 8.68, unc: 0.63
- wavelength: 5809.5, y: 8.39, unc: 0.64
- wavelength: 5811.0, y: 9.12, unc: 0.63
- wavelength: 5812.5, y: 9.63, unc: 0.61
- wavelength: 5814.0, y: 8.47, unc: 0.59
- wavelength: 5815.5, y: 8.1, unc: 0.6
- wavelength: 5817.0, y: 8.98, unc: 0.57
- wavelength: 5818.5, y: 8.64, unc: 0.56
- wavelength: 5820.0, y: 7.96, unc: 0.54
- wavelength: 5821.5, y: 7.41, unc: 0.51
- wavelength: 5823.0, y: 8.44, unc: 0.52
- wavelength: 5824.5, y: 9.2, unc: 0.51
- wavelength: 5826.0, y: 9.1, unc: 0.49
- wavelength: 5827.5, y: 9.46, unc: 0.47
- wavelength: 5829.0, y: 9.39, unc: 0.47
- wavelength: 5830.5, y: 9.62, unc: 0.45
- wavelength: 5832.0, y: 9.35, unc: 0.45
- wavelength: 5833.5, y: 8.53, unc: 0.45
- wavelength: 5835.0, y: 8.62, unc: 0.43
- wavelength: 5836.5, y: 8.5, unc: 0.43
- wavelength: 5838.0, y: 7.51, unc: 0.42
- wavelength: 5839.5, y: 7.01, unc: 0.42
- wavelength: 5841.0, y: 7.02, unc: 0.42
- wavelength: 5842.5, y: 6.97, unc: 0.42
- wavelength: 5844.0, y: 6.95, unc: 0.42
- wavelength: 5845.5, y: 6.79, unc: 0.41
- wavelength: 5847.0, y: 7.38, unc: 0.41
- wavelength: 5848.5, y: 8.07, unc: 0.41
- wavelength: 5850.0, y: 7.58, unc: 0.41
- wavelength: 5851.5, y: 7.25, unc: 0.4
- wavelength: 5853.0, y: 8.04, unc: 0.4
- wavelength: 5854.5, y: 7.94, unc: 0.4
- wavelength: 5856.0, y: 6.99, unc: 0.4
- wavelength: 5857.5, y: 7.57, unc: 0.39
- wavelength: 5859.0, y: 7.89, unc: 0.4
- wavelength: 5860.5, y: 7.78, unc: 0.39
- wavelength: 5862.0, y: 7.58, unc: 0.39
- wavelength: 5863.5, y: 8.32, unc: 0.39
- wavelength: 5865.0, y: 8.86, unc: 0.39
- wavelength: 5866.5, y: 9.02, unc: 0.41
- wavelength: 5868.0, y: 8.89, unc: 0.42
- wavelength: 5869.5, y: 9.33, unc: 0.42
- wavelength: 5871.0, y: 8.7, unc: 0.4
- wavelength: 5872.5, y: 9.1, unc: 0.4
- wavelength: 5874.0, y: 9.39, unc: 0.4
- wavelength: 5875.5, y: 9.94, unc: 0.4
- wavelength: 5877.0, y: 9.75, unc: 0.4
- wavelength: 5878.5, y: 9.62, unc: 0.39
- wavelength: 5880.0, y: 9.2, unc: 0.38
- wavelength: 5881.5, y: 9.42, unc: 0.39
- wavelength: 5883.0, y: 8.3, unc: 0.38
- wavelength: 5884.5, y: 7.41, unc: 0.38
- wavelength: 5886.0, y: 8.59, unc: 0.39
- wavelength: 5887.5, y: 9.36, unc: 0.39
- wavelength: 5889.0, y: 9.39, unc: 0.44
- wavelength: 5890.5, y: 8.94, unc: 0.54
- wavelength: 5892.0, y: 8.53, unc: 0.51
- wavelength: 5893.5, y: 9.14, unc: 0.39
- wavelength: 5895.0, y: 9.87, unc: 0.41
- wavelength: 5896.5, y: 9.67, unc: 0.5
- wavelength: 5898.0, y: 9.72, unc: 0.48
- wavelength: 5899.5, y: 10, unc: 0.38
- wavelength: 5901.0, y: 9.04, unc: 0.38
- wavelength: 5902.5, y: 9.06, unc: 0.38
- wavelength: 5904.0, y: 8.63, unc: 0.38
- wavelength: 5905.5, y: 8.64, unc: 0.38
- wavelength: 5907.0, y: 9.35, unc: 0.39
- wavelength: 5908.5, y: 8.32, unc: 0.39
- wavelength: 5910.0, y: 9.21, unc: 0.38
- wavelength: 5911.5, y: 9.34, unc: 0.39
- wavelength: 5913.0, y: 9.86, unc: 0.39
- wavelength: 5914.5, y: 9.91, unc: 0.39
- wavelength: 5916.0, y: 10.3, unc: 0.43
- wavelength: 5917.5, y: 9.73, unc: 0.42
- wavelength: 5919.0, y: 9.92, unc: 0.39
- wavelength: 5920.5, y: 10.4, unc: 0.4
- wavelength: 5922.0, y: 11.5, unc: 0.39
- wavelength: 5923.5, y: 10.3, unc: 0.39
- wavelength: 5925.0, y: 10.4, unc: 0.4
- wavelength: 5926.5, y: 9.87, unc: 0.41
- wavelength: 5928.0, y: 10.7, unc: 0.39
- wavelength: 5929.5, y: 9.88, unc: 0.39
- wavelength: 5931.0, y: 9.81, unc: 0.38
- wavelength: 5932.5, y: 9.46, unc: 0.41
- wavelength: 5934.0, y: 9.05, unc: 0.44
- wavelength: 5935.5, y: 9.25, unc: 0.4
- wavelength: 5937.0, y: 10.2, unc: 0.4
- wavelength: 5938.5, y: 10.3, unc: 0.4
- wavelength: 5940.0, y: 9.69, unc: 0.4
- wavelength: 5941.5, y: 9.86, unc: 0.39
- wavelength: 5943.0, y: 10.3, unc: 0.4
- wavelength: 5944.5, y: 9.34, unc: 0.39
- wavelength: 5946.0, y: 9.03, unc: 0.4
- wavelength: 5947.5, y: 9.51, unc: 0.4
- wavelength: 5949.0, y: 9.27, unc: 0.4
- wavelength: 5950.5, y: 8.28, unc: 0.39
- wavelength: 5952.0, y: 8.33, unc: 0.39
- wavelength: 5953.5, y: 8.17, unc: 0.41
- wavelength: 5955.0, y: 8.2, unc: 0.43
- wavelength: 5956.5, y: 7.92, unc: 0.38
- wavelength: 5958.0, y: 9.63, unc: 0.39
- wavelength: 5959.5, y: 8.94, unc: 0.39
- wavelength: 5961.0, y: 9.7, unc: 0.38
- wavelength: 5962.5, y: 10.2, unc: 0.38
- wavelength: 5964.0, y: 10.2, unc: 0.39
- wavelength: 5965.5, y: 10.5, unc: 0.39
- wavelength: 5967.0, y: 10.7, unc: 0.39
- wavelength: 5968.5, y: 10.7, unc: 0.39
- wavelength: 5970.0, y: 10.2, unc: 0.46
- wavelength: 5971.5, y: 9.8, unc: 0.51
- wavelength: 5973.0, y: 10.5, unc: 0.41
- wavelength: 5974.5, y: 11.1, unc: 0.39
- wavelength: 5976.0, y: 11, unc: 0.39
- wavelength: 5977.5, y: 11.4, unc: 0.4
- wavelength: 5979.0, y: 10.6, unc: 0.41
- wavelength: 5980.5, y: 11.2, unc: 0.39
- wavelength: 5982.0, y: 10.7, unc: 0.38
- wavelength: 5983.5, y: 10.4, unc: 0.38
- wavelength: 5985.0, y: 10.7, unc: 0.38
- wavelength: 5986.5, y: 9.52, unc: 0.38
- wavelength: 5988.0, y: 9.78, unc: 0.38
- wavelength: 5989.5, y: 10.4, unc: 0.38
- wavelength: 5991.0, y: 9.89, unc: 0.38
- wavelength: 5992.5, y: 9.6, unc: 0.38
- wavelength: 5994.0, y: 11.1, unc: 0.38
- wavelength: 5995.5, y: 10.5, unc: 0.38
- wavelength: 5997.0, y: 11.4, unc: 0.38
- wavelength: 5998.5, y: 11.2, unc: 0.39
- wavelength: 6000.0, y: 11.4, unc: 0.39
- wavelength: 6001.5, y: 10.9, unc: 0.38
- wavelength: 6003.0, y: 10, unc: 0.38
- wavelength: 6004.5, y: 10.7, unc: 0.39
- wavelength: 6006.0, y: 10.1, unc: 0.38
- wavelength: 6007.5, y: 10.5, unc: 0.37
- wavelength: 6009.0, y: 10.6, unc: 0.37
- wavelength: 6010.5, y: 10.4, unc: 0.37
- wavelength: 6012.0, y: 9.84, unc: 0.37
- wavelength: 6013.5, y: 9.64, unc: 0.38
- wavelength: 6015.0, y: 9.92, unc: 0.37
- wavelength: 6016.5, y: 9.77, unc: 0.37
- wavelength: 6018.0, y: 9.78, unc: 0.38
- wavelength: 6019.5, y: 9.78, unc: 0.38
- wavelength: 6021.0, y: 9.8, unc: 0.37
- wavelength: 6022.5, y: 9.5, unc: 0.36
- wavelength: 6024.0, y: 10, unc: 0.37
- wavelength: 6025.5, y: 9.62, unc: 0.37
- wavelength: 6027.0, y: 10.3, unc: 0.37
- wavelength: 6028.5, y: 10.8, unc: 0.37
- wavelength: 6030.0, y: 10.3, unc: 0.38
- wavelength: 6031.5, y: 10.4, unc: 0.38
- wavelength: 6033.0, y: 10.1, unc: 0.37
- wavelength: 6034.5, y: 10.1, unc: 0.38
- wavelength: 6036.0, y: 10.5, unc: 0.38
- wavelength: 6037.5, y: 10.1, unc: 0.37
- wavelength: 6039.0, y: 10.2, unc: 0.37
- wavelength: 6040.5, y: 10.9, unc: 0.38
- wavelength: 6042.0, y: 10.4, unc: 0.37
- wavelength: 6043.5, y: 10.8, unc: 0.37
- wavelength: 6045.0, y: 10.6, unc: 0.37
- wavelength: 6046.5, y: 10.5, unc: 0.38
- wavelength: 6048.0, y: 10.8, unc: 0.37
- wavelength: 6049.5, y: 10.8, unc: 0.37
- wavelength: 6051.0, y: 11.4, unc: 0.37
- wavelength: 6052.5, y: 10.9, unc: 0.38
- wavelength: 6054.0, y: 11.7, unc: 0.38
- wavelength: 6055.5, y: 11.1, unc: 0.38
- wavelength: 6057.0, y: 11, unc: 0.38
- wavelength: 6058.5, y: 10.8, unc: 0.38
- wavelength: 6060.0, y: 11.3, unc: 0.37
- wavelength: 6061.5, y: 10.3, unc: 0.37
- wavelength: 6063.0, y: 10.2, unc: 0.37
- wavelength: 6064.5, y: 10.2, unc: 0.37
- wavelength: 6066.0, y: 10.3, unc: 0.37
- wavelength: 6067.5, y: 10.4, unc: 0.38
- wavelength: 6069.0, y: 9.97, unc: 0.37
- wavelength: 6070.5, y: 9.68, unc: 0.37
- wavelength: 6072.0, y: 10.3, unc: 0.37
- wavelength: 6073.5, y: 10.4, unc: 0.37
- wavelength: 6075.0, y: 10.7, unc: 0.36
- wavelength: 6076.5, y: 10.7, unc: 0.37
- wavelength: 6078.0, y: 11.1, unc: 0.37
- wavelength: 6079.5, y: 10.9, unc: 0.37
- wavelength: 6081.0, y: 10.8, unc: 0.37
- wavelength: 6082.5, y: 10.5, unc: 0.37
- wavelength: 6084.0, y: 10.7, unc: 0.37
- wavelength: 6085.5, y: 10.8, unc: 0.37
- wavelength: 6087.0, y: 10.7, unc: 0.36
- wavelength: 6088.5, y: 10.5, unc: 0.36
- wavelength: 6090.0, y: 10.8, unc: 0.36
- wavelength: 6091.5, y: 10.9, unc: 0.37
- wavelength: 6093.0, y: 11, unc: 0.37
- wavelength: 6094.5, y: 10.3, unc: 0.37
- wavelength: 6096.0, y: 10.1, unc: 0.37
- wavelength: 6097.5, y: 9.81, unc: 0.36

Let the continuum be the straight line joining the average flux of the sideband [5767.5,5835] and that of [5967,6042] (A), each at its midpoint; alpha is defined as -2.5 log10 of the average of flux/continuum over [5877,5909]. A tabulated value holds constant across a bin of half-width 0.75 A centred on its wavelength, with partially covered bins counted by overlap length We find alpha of 0.067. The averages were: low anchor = 9.08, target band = 9.08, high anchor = 10.4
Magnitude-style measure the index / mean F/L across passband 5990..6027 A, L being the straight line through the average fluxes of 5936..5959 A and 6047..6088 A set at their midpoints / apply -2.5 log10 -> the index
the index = -0.03 mag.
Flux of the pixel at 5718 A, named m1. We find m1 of 10.3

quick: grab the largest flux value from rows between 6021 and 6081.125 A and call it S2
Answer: 11.7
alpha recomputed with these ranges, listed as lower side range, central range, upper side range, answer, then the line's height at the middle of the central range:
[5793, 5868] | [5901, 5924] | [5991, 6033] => -0.04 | 9.24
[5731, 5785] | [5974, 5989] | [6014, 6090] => -0.04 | 10.2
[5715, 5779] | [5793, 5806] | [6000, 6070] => 0.05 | 9.55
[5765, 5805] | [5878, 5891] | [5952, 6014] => 0.10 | 9.74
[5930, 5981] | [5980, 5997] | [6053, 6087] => -0.04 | 10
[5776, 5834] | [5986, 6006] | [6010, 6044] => -0.05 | 9.97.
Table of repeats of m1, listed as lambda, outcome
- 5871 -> 8.7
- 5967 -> 10.7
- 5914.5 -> 9.91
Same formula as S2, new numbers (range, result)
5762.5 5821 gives 10.3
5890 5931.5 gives 11.5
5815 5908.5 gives 10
